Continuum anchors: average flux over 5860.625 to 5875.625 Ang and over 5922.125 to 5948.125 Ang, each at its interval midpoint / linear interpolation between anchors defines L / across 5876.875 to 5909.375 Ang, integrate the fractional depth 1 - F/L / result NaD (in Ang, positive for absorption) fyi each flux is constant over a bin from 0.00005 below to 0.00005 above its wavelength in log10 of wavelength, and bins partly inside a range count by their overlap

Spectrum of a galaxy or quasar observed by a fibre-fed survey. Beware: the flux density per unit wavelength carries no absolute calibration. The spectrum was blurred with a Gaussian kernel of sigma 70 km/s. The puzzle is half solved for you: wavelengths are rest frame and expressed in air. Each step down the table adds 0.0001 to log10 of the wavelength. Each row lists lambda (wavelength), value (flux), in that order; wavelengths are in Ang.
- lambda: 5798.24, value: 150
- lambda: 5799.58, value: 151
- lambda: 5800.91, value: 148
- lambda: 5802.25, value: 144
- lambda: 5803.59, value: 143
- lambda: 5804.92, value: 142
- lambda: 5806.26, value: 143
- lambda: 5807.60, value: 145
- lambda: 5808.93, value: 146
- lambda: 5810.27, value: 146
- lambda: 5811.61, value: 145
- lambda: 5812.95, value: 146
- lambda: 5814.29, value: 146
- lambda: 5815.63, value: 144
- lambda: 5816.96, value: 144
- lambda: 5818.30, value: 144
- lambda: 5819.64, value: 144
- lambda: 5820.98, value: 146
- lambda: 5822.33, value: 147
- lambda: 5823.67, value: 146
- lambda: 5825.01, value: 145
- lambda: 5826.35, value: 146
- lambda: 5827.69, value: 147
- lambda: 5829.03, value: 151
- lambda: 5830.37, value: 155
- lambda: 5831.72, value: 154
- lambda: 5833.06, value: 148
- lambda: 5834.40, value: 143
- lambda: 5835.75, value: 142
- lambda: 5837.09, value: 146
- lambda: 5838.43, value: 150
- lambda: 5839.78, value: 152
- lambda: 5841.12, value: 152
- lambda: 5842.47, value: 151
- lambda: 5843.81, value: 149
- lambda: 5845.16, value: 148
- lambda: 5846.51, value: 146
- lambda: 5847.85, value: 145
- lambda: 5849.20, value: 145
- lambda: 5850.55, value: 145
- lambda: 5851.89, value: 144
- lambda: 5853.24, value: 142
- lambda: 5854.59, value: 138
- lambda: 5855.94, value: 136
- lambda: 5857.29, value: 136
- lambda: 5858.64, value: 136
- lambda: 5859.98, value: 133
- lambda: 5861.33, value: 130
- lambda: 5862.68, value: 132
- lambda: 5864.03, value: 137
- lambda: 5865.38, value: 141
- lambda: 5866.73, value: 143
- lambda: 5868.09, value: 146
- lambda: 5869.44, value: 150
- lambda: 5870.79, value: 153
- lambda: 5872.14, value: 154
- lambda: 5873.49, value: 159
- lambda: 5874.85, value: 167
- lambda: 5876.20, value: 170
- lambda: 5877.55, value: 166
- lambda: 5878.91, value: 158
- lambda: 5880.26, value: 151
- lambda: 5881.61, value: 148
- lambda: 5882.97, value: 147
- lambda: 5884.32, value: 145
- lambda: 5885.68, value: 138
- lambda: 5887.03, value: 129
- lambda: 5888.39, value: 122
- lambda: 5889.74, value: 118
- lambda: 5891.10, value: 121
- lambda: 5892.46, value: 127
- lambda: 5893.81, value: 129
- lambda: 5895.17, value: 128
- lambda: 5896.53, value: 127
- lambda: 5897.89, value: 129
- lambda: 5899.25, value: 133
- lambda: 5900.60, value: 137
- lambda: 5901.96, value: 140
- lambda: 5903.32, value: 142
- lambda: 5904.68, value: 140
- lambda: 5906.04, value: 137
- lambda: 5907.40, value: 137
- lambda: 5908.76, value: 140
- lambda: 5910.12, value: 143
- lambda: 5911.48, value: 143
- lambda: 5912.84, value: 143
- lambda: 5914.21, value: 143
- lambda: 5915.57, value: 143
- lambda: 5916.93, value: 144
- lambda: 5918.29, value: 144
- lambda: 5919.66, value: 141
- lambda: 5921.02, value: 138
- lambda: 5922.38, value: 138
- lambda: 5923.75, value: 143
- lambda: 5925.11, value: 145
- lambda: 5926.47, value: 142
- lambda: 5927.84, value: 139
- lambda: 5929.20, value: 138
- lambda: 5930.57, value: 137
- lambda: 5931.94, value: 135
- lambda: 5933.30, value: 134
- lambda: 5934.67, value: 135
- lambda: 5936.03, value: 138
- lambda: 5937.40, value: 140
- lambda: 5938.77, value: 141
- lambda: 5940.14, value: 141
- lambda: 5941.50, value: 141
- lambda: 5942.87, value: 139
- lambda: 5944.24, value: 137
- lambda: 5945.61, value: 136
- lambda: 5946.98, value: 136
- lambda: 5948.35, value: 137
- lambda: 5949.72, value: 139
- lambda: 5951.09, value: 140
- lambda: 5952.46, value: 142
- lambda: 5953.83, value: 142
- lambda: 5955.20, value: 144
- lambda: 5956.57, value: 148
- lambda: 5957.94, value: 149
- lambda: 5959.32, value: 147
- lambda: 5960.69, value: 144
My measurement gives 1.5 Ang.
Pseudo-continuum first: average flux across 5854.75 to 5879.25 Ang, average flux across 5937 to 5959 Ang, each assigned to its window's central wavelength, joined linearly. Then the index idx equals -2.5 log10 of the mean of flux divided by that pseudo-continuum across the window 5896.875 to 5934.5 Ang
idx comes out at 0.03 mag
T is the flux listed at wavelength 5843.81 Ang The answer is 149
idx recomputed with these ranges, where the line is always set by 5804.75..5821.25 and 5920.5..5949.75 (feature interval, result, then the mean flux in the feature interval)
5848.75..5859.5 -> 0.020 mag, 140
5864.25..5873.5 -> -0.046 mag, 148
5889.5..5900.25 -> 0.109 mag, 127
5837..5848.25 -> -0.043 mag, 149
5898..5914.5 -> 0.005 mag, 139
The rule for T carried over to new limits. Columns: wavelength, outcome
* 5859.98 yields 133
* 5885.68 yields 138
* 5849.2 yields 145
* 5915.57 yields 143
